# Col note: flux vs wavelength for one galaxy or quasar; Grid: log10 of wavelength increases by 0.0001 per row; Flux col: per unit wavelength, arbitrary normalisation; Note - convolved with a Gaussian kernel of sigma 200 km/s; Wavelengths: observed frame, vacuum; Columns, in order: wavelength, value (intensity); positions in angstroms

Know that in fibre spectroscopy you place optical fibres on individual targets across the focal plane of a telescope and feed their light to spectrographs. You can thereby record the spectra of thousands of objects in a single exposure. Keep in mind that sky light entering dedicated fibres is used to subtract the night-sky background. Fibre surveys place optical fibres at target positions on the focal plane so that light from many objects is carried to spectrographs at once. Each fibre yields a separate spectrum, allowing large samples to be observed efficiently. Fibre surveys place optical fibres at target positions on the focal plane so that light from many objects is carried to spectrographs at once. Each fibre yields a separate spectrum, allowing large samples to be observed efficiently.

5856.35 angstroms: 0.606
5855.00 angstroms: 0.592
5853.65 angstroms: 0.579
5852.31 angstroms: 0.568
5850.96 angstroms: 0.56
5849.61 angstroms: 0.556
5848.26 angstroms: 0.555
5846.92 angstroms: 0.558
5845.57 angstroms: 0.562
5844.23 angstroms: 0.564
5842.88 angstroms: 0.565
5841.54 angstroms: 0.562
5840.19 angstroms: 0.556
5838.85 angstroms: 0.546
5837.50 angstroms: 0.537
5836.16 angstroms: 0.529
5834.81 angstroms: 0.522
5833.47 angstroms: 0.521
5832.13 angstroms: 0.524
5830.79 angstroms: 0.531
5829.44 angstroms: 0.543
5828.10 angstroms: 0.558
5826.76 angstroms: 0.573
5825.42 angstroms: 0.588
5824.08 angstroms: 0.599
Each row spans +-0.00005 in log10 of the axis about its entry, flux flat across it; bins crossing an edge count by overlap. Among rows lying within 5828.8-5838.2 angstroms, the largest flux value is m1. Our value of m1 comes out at 0.543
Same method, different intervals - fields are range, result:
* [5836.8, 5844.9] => 0.565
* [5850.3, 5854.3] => 0.579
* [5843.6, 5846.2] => 0.564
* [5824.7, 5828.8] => 0.588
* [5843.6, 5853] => 0.568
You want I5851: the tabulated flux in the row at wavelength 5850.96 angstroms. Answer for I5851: 0.56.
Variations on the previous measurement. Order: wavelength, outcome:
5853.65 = 0.579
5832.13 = 0.524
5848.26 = 0.555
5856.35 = 0.606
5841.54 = 0.562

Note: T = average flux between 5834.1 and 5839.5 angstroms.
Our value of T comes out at 0.533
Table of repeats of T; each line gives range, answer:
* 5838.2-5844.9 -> 0.559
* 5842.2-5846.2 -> 0.565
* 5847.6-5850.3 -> 0.554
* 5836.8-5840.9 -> 0.546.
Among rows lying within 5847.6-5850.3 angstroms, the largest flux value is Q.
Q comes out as 0.556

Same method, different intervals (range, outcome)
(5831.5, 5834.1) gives 0.524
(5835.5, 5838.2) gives 0.537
